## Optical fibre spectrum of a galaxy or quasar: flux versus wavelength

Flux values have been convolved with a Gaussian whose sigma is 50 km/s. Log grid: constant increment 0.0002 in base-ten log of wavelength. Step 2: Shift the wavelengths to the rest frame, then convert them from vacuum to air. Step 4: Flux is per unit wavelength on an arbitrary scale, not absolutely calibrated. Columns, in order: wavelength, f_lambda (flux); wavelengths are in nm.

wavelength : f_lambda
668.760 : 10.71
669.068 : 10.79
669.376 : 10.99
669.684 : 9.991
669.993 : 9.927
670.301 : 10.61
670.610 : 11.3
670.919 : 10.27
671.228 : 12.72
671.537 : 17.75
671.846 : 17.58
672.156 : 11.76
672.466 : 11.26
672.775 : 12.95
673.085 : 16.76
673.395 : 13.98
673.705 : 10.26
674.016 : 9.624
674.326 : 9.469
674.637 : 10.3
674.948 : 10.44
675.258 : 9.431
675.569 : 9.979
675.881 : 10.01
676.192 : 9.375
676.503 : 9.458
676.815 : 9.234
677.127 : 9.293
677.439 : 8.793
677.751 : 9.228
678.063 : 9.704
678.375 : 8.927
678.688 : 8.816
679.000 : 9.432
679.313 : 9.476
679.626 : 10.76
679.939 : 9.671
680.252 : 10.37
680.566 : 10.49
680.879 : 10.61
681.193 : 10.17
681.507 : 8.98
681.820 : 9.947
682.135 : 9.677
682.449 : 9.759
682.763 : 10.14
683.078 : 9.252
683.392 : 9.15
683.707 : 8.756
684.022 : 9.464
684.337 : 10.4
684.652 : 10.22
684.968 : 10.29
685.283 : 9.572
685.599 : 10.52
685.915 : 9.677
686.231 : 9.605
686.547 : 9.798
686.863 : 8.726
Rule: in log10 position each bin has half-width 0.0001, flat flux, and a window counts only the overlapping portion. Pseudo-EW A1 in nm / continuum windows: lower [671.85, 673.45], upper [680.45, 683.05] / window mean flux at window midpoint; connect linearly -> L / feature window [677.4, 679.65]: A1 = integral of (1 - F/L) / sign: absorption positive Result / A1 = 0.38 nm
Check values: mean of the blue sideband 13.7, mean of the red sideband 9.93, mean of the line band 9.34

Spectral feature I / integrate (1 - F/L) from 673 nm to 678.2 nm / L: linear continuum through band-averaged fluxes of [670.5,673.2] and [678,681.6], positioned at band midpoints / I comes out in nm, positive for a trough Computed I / 0.71 nm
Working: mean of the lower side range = 13.6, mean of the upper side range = 9.8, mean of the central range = 10.2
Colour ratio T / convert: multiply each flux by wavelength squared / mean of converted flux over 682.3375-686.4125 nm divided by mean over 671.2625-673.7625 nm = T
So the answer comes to 0.72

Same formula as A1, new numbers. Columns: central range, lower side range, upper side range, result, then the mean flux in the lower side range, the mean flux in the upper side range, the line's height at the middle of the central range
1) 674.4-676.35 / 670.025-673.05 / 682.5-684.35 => 0.32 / 12.9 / 9.47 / 11.8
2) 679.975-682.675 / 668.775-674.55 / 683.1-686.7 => 0.10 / 12.1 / 9.75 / 10.4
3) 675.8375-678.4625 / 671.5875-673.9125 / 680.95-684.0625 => 0.55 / 13.6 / 9.56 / 11.8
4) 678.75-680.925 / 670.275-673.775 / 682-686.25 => 0.19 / 13.3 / 9.75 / 11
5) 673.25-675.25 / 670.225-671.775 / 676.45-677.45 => 0.06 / 12.9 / 9.22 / 10.9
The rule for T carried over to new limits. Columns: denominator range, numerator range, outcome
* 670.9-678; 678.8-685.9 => 0.89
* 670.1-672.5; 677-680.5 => 0.75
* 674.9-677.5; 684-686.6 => 1.07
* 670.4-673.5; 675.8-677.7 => 0.70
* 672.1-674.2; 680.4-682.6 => 0.82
